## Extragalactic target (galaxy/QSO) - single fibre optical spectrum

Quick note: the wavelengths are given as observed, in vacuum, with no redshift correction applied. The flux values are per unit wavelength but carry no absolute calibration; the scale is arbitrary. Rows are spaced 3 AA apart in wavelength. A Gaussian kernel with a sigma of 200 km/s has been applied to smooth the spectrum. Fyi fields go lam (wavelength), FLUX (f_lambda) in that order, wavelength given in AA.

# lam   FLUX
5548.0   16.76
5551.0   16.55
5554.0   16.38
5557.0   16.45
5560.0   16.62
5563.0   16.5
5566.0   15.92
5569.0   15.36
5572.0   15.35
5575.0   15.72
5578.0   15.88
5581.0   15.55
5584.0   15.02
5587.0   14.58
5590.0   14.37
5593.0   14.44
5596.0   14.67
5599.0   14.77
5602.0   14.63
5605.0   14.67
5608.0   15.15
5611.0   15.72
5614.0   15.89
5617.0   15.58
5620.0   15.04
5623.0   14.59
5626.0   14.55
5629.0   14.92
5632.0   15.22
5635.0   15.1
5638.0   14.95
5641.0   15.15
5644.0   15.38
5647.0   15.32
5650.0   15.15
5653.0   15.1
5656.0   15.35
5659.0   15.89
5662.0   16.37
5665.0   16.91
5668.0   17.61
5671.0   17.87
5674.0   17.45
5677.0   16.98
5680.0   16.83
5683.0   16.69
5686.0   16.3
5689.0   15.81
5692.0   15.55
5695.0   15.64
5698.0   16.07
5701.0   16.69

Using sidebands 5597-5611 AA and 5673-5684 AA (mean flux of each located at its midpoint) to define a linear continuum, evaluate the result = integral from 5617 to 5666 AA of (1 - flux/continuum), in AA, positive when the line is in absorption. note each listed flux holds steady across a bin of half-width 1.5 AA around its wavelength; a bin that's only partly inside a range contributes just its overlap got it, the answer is 2.0 AA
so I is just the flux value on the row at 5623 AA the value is 14.59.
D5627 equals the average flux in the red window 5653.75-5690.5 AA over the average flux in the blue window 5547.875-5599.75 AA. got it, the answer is 1.07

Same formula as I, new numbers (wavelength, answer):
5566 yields 15.92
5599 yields 14.77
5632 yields 15.22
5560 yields 16.62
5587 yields 14.58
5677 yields 16.98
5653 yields 15.1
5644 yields 15.38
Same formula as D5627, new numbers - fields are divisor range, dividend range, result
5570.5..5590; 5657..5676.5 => 1.11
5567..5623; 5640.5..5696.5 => 1.07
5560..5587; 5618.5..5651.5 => 0.96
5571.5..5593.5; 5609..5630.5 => 1.00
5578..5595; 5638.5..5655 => 1.02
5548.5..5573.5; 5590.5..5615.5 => 0.93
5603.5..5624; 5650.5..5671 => 1.07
